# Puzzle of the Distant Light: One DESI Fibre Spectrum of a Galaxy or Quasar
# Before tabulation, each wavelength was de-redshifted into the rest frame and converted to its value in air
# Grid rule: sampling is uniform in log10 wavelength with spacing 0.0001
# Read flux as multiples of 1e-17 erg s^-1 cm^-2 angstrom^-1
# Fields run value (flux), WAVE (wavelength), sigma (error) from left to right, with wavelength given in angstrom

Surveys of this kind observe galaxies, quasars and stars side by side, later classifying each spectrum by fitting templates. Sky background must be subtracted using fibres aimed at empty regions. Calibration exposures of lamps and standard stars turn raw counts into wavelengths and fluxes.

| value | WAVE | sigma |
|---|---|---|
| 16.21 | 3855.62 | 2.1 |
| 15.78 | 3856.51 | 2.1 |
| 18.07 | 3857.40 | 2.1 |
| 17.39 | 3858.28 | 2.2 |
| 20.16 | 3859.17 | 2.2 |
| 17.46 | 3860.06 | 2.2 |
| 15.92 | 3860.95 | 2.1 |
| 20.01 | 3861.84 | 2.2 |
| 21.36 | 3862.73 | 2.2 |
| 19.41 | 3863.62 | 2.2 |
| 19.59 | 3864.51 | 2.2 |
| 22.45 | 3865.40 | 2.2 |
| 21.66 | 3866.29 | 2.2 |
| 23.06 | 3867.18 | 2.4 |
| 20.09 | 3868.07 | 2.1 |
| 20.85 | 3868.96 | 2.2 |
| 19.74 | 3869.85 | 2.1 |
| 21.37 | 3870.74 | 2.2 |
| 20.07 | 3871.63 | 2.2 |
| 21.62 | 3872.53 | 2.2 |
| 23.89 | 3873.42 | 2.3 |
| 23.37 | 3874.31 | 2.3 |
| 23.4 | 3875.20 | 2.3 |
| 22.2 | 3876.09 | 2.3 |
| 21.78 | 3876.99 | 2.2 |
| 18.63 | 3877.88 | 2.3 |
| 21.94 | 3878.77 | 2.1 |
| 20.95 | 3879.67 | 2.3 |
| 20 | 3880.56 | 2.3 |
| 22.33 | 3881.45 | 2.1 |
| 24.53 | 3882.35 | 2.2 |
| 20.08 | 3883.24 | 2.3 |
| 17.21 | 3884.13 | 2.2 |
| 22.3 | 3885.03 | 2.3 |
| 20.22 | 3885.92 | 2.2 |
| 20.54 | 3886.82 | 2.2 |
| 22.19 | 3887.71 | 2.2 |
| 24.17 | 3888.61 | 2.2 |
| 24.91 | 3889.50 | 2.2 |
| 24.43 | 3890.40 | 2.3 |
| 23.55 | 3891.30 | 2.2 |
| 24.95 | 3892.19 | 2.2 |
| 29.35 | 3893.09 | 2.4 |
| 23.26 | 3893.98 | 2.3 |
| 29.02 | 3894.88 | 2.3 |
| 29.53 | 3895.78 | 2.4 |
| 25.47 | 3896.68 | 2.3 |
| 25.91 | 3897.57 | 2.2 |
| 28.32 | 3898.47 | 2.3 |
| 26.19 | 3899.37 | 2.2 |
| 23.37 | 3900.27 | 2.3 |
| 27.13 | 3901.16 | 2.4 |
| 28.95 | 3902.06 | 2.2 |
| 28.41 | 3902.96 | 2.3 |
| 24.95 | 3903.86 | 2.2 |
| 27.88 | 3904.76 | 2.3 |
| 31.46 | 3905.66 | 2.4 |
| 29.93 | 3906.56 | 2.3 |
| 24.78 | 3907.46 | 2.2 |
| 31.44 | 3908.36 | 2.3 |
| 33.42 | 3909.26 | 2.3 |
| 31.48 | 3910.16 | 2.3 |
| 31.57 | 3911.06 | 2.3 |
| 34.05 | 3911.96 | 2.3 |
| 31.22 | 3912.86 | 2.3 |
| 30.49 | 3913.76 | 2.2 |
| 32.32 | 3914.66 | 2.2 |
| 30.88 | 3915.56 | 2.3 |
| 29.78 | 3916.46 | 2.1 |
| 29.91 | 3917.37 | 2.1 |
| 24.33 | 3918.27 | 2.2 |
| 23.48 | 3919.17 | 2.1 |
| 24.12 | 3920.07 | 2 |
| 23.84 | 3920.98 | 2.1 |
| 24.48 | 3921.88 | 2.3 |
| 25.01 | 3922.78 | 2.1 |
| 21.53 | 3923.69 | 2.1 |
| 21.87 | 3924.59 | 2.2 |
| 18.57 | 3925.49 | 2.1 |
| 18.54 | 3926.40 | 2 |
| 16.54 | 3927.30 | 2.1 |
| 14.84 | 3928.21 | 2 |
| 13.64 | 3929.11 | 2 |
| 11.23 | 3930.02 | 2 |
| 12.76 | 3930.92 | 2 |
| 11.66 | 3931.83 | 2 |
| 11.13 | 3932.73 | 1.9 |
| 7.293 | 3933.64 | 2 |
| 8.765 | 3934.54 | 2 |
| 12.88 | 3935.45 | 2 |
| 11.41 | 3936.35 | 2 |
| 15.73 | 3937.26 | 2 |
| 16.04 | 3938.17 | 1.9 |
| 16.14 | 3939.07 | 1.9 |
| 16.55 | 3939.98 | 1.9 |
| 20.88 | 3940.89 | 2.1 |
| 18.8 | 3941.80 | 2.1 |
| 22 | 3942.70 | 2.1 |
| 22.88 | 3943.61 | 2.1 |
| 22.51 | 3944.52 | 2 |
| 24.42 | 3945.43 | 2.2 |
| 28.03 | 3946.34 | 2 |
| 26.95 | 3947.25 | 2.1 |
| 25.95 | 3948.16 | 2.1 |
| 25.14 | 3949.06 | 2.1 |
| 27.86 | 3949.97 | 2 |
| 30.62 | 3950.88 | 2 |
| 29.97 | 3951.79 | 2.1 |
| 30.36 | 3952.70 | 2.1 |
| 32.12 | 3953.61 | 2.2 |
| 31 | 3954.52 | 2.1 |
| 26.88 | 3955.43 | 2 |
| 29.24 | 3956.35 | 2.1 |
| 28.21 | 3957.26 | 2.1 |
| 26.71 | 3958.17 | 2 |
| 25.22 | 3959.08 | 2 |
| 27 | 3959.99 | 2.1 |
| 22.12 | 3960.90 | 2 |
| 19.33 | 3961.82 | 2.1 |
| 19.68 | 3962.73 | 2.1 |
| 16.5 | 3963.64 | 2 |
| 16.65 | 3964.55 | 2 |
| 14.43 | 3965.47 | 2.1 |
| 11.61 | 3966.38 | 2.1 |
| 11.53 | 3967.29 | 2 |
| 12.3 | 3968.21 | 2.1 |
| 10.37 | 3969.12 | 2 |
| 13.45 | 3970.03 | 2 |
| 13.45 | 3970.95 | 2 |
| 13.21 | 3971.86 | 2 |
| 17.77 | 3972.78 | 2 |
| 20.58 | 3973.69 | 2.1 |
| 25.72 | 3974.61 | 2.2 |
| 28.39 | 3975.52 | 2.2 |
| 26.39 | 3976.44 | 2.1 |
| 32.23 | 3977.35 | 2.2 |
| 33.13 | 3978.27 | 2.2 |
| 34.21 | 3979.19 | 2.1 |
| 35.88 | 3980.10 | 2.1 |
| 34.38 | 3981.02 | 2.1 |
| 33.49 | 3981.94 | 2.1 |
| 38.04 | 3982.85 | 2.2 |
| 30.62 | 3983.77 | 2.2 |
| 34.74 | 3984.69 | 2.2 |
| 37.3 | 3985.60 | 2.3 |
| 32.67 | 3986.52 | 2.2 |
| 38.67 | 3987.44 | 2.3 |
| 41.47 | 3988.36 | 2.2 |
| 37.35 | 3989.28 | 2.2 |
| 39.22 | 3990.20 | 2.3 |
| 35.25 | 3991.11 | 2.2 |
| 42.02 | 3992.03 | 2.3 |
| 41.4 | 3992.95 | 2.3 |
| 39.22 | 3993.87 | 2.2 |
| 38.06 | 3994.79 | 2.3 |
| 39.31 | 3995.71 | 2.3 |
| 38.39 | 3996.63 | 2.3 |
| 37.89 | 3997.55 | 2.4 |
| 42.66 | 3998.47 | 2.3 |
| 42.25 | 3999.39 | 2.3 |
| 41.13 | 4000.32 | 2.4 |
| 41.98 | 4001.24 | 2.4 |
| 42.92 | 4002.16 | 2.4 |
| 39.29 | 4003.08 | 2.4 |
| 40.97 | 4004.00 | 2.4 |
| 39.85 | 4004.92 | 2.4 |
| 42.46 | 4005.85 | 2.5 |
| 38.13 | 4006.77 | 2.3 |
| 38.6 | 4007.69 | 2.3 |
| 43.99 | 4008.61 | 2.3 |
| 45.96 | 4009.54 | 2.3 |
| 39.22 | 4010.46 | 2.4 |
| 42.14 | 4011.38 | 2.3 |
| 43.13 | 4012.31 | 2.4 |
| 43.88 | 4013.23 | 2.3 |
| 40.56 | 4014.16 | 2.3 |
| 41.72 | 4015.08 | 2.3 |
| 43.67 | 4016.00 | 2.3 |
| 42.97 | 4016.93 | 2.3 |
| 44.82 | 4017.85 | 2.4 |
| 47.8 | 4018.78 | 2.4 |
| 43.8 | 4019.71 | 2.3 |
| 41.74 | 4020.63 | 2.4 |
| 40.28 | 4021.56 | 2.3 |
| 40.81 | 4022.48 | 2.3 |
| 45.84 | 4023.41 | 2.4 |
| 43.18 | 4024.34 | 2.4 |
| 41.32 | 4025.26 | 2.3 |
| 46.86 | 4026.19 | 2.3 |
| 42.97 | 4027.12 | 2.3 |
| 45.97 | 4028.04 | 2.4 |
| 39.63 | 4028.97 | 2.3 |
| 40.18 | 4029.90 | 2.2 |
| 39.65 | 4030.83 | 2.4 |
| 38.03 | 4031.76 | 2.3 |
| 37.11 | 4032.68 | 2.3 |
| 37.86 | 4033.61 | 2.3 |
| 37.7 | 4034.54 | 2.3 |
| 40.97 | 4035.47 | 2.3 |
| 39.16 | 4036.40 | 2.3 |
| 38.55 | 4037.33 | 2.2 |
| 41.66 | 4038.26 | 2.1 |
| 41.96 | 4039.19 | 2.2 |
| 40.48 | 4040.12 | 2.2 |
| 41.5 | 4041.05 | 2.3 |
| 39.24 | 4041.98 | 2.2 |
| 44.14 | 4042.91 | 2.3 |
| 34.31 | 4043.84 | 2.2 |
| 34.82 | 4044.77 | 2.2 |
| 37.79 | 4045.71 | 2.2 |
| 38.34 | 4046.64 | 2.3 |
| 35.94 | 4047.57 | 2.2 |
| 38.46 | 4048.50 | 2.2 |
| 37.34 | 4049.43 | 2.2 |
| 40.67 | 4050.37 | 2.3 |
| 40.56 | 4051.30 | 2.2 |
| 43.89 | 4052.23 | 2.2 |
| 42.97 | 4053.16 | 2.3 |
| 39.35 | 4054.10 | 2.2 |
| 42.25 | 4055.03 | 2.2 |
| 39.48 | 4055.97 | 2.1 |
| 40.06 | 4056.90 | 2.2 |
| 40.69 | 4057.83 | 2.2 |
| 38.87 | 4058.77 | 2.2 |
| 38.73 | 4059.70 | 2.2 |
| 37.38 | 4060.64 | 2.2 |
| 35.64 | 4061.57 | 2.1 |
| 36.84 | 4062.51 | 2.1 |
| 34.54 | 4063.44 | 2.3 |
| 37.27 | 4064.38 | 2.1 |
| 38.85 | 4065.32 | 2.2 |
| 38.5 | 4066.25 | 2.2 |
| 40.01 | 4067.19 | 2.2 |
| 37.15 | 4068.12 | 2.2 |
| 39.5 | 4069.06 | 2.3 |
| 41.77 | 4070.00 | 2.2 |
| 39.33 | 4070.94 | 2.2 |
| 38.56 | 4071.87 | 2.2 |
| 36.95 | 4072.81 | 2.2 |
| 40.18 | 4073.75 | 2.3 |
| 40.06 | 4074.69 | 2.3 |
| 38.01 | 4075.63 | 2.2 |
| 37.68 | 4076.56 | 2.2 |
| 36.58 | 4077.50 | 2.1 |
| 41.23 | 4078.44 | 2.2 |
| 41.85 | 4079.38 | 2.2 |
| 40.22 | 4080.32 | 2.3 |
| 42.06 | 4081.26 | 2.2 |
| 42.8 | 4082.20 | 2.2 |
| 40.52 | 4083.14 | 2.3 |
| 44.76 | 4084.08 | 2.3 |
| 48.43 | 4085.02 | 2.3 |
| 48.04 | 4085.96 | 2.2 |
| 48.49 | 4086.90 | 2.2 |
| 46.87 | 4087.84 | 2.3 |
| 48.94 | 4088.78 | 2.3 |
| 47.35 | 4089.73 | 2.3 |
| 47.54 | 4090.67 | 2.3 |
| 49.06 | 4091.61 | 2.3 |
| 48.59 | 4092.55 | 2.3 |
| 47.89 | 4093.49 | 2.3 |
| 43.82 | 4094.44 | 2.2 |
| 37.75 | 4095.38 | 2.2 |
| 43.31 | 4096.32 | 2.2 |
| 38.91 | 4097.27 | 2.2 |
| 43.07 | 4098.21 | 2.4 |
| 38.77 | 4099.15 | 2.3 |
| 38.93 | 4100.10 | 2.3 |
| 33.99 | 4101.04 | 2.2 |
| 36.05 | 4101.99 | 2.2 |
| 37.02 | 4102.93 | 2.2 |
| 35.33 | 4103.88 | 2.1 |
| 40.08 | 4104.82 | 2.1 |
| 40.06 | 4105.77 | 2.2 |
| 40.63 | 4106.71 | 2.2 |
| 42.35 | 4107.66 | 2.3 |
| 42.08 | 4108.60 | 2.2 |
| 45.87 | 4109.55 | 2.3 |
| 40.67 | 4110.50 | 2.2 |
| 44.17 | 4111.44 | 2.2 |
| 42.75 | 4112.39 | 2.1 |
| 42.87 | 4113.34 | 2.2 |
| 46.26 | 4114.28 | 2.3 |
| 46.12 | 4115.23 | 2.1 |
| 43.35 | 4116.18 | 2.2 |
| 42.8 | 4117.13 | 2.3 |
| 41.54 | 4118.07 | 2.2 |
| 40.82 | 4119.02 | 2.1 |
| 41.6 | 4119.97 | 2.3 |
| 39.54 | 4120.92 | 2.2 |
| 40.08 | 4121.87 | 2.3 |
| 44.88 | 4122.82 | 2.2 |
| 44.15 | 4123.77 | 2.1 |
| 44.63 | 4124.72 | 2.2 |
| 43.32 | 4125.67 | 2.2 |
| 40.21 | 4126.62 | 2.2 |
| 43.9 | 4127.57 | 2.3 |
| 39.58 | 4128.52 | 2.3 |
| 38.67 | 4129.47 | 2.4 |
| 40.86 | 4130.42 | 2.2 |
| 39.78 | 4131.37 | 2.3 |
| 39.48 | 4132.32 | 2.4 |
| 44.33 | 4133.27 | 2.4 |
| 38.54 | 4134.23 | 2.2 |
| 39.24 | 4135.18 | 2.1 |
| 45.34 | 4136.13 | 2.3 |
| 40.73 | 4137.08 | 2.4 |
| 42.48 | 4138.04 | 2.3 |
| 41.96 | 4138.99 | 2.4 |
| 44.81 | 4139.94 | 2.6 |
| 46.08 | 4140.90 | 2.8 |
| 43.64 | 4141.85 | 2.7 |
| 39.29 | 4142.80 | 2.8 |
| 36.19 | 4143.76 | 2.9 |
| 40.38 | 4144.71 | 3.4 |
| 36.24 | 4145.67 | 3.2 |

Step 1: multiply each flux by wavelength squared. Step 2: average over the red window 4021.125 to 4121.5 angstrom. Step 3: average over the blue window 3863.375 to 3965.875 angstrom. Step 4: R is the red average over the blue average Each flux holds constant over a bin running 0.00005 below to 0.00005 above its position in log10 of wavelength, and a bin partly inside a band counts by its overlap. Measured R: 1.91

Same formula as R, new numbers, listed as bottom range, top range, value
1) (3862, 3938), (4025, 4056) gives 1.88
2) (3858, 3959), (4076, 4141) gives 2.02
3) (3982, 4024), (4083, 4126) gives 1.11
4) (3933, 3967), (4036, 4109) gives 1.98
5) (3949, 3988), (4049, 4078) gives 1.60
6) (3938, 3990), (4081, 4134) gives 1.80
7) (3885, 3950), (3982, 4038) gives 1.82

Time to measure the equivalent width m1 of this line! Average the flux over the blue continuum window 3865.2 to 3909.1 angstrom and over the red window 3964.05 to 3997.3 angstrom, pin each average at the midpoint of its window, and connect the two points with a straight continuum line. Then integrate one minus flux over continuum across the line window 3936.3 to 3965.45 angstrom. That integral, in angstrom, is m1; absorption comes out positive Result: 4.1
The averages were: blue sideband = 24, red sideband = 29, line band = 23.6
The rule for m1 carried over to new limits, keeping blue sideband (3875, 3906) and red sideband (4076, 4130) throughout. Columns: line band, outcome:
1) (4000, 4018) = -3.9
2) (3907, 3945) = 7.9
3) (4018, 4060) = -4.2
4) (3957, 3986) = 6.9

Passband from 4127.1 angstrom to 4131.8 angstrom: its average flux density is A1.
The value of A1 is 40.6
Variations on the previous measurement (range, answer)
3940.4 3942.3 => 19.9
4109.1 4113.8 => 43.2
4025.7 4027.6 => 44.9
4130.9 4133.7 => 41.2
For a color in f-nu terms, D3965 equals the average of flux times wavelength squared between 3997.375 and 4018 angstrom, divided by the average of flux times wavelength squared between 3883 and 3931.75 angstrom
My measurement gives 1.76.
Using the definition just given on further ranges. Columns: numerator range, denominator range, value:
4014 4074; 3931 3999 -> 1.61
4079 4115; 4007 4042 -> 1.06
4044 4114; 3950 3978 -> 1.94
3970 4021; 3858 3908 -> 1.69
